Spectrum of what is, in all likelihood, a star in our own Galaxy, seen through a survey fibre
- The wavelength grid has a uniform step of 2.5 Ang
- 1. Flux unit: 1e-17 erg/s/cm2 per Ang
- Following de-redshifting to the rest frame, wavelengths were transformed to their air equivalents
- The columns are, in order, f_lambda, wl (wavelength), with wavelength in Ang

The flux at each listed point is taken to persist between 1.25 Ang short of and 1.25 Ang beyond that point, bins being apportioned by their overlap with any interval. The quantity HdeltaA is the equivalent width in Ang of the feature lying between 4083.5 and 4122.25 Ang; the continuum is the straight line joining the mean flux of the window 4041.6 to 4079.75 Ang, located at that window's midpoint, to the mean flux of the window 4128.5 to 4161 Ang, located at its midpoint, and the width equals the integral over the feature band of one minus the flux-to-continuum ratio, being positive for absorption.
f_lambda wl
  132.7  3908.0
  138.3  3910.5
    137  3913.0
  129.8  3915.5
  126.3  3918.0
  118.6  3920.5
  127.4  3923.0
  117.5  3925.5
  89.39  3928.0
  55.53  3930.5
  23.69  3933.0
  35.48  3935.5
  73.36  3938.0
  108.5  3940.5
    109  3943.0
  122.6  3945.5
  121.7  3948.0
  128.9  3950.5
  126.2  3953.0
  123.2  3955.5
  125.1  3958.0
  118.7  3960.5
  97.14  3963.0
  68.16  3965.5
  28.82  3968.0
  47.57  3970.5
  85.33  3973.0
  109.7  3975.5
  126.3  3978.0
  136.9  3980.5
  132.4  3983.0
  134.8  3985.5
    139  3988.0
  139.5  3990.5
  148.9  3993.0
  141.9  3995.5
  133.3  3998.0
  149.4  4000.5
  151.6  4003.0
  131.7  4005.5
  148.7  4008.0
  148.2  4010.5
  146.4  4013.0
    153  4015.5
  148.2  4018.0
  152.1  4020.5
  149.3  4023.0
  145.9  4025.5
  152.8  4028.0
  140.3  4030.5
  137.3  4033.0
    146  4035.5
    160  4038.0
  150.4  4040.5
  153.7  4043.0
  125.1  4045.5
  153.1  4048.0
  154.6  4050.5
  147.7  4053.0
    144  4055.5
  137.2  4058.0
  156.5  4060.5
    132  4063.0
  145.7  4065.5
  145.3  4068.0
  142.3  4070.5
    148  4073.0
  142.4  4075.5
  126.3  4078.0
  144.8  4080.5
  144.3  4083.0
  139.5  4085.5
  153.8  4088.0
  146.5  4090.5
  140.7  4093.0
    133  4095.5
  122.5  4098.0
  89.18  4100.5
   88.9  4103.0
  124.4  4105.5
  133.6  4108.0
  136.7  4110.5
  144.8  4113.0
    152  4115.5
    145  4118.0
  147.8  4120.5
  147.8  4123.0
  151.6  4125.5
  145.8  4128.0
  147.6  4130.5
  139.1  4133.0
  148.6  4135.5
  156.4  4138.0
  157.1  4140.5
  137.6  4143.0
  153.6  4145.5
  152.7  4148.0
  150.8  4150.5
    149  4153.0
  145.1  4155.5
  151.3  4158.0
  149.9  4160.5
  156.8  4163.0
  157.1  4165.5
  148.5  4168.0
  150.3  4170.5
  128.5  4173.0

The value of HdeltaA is 3.4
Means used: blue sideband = 144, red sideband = 149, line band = 134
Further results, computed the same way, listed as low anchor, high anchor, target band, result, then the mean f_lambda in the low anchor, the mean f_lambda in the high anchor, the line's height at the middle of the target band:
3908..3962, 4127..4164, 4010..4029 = -3.8 Ang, 108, 149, 125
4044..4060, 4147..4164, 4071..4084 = 0.4 Ang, 144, 151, 146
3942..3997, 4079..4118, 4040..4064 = -3.6 Ang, 114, 133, 126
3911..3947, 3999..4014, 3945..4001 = 4.2 Ang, 99.2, 146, 126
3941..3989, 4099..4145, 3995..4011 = -3.7 Ang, 109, 139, 116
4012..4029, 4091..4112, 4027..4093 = -4.3 Ang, 150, 122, 136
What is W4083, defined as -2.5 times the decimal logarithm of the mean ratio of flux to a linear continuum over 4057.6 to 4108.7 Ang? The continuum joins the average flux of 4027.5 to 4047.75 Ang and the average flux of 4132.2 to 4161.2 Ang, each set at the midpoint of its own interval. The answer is 0.09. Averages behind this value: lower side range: 146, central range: 135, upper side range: 149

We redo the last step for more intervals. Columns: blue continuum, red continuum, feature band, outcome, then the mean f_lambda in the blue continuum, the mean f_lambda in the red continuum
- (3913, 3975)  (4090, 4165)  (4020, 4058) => -0.220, 97.2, 142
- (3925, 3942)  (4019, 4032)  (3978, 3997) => -0.191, 70.5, 148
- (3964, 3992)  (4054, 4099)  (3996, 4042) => -0.220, 105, 142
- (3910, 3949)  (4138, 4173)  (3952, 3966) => -0.041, 101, 150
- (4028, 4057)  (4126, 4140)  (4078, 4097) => 0.042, 147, 148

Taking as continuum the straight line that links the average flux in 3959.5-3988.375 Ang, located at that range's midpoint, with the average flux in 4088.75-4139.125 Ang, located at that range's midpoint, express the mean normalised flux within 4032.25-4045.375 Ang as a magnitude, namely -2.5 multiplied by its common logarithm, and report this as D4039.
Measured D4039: -0.25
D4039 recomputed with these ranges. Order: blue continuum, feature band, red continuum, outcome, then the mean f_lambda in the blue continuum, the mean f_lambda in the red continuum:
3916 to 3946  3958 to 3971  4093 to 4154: 0.26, 92.5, 140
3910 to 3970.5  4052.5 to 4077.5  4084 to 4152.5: -0.12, 101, 140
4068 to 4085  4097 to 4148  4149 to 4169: 0.06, 142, 151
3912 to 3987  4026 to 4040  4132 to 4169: -0.20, 103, 150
